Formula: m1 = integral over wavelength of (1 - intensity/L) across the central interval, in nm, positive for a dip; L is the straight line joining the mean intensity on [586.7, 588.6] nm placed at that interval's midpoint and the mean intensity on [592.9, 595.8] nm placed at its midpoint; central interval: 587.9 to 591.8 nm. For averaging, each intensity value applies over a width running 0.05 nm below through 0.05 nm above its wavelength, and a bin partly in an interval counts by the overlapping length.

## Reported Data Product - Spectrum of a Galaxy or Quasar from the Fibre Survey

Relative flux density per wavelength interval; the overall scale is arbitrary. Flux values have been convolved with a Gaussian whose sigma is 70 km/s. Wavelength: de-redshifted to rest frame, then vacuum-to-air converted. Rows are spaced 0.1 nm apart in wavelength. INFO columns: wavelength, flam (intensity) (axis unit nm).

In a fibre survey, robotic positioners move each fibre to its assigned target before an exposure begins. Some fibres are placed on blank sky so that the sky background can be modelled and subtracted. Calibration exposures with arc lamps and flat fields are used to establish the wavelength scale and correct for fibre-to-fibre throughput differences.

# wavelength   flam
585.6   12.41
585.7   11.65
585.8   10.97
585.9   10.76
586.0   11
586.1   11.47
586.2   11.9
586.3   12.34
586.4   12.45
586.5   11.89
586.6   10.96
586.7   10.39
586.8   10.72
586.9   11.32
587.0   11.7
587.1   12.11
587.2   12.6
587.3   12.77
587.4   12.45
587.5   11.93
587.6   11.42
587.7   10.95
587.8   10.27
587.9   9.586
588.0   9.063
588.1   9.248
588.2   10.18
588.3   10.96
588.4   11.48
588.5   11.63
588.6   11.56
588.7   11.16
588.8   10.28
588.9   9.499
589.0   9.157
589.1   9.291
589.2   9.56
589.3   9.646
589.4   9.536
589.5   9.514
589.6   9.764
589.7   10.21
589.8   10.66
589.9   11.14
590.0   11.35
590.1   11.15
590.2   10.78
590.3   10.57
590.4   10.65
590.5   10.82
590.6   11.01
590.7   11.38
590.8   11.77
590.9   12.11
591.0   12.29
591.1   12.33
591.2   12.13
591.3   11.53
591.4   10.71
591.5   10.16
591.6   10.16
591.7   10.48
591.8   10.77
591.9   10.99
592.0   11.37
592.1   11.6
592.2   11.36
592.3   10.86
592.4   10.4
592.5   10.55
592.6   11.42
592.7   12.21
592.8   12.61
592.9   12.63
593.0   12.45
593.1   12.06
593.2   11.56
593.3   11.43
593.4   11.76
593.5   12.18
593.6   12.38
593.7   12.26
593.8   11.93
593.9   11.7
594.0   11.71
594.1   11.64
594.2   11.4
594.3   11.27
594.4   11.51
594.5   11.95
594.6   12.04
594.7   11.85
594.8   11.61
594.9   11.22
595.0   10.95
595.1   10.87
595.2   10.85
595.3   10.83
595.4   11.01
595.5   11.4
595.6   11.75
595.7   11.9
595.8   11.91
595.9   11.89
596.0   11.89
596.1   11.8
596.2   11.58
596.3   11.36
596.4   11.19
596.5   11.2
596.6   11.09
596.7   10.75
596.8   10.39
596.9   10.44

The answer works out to 0.23 nm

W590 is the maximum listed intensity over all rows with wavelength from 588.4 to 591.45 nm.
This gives 12.33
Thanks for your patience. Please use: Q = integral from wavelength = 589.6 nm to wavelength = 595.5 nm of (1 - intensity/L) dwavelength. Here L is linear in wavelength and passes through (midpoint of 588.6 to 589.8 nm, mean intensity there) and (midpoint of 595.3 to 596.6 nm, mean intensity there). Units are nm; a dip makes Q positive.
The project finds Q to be -0.38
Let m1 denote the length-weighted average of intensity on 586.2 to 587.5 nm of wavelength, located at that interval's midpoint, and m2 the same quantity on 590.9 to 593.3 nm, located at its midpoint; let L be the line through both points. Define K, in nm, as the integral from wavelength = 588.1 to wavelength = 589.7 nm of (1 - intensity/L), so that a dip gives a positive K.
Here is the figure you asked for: 0.204 nm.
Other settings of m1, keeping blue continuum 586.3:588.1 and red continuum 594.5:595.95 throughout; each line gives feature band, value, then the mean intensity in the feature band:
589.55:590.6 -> 0.06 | 10.7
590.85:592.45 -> 0.03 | 11.2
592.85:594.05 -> -0.06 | 12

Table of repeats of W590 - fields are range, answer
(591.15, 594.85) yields 12.63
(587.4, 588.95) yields 11.93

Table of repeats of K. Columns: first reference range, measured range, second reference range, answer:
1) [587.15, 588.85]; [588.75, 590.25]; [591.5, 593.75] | 0.14 nm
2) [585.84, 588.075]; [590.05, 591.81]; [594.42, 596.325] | 0.04 nm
